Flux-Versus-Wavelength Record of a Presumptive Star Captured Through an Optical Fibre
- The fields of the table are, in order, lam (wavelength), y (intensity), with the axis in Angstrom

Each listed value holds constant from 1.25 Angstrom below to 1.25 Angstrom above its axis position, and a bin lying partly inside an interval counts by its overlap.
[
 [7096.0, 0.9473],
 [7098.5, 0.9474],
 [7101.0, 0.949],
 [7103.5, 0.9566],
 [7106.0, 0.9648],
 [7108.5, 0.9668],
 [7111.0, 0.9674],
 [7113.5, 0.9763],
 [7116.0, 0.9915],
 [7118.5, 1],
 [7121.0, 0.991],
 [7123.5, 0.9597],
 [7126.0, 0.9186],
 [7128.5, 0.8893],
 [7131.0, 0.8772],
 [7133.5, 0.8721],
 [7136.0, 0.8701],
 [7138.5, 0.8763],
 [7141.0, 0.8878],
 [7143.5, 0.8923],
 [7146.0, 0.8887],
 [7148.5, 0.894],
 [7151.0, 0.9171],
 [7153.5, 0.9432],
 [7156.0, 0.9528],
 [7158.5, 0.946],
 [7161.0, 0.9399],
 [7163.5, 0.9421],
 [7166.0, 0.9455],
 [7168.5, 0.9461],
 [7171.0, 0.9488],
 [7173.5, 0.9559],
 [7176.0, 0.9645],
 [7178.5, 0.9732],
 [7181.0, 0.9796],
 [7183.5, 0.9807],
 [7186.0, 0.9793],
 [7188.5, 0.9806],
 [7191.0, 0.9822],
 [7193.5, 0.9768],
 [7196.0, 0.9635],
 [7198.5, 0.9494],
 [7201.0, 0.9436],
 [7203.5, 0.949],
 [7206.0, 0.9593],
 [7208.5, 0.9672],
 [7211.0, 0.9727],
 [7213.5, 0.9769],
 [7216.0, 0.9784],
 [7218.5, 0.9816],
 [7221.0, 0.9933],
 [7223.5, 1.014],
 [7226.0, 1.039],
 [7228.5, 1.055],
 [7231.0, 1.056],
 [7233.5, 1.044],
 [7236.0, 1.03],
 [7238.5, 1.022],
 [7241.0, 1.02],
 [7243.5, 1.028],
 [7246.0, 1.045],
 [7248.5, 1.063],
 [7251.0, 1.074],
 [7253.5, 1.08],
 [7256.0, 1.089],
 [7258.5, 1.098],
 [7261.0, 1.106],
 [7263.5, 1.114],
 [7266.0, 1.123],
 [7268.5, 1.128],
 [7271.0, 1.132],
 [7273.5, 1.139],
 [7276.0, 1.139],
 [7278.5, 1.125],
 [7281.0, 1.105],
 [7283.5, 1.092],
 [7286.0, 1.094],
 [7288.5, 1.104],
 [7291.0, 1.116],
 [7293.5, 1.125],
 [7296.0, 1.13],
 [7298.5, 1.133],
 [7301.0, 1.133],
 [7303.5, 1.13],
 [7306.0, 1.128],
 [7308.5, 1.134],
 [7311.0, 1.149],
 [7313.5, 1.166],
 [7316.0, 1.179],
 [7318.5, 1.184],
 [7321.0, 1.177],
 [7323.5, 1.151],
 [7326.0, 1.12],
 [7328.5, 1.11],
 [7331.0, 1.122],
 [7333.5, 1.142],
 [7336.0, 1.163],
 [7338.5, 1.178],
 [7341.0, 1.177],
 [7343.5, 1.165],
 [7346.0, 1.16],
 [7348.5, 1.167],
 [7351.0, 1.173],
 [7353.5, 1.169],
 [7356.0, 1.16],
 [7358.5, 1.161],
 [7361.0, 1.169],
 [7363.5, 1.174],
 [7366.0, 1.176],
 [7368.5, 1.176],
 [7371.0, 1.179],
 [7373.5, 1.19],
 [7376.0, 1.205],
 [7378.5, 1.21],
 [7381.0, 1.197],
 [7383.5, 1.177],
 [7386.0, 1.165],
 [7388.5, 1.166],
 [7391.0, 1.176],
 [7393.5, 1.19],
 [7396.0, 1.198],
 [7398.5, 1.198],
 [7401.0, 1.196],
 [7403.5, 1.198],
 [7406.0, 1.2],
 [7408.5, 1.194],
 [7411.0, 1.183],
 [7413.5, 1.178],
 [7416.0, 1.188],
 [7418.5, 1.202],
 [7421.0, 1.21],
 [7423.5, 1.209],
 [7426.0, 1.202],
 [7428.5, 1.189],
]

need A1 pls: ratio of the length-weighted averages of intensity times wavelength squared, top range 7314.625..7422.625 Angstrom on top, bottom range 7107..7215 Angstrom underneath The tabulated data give 1.32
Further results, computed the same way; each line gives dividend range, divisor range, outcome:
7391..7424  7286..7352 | 1.07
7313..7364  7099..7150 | 1.32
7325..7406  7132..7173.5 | 1.36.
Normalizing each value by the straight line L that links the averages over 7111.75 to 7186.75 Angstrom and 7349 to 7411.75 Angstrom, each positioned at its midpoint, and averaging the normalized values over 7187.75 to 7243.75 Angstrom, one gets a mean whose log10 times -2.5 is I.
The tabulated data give 0.014 mag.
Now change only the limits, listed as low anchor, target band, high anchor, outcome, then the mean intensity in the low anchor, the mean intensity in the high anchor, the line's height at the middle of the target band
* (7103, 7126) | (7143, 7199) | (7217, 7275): 0.07 mag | 0.972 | 1.06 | 1.01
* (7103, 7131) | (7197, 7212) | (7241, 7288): 0.09 mag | 0.958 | 1.1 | 1.04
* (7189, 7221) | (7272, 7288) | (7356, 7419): -0.06 mag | 0.968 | 1.19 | 1.06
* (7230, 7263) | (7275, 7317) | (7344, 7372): -0.02 mag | 1.06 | 1.17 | 1.11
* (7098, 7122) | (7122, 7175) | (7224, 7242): 0.08 mag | 0.972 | 1.04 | 0.992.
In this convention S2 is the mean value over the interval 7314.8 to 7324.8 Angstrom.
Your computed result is 1.17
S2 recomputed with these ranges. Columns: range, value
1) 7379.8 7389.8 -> 1.18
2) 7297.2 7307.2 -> 1.13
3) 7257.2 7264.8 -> 1.11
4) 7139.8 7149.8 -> 0.891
